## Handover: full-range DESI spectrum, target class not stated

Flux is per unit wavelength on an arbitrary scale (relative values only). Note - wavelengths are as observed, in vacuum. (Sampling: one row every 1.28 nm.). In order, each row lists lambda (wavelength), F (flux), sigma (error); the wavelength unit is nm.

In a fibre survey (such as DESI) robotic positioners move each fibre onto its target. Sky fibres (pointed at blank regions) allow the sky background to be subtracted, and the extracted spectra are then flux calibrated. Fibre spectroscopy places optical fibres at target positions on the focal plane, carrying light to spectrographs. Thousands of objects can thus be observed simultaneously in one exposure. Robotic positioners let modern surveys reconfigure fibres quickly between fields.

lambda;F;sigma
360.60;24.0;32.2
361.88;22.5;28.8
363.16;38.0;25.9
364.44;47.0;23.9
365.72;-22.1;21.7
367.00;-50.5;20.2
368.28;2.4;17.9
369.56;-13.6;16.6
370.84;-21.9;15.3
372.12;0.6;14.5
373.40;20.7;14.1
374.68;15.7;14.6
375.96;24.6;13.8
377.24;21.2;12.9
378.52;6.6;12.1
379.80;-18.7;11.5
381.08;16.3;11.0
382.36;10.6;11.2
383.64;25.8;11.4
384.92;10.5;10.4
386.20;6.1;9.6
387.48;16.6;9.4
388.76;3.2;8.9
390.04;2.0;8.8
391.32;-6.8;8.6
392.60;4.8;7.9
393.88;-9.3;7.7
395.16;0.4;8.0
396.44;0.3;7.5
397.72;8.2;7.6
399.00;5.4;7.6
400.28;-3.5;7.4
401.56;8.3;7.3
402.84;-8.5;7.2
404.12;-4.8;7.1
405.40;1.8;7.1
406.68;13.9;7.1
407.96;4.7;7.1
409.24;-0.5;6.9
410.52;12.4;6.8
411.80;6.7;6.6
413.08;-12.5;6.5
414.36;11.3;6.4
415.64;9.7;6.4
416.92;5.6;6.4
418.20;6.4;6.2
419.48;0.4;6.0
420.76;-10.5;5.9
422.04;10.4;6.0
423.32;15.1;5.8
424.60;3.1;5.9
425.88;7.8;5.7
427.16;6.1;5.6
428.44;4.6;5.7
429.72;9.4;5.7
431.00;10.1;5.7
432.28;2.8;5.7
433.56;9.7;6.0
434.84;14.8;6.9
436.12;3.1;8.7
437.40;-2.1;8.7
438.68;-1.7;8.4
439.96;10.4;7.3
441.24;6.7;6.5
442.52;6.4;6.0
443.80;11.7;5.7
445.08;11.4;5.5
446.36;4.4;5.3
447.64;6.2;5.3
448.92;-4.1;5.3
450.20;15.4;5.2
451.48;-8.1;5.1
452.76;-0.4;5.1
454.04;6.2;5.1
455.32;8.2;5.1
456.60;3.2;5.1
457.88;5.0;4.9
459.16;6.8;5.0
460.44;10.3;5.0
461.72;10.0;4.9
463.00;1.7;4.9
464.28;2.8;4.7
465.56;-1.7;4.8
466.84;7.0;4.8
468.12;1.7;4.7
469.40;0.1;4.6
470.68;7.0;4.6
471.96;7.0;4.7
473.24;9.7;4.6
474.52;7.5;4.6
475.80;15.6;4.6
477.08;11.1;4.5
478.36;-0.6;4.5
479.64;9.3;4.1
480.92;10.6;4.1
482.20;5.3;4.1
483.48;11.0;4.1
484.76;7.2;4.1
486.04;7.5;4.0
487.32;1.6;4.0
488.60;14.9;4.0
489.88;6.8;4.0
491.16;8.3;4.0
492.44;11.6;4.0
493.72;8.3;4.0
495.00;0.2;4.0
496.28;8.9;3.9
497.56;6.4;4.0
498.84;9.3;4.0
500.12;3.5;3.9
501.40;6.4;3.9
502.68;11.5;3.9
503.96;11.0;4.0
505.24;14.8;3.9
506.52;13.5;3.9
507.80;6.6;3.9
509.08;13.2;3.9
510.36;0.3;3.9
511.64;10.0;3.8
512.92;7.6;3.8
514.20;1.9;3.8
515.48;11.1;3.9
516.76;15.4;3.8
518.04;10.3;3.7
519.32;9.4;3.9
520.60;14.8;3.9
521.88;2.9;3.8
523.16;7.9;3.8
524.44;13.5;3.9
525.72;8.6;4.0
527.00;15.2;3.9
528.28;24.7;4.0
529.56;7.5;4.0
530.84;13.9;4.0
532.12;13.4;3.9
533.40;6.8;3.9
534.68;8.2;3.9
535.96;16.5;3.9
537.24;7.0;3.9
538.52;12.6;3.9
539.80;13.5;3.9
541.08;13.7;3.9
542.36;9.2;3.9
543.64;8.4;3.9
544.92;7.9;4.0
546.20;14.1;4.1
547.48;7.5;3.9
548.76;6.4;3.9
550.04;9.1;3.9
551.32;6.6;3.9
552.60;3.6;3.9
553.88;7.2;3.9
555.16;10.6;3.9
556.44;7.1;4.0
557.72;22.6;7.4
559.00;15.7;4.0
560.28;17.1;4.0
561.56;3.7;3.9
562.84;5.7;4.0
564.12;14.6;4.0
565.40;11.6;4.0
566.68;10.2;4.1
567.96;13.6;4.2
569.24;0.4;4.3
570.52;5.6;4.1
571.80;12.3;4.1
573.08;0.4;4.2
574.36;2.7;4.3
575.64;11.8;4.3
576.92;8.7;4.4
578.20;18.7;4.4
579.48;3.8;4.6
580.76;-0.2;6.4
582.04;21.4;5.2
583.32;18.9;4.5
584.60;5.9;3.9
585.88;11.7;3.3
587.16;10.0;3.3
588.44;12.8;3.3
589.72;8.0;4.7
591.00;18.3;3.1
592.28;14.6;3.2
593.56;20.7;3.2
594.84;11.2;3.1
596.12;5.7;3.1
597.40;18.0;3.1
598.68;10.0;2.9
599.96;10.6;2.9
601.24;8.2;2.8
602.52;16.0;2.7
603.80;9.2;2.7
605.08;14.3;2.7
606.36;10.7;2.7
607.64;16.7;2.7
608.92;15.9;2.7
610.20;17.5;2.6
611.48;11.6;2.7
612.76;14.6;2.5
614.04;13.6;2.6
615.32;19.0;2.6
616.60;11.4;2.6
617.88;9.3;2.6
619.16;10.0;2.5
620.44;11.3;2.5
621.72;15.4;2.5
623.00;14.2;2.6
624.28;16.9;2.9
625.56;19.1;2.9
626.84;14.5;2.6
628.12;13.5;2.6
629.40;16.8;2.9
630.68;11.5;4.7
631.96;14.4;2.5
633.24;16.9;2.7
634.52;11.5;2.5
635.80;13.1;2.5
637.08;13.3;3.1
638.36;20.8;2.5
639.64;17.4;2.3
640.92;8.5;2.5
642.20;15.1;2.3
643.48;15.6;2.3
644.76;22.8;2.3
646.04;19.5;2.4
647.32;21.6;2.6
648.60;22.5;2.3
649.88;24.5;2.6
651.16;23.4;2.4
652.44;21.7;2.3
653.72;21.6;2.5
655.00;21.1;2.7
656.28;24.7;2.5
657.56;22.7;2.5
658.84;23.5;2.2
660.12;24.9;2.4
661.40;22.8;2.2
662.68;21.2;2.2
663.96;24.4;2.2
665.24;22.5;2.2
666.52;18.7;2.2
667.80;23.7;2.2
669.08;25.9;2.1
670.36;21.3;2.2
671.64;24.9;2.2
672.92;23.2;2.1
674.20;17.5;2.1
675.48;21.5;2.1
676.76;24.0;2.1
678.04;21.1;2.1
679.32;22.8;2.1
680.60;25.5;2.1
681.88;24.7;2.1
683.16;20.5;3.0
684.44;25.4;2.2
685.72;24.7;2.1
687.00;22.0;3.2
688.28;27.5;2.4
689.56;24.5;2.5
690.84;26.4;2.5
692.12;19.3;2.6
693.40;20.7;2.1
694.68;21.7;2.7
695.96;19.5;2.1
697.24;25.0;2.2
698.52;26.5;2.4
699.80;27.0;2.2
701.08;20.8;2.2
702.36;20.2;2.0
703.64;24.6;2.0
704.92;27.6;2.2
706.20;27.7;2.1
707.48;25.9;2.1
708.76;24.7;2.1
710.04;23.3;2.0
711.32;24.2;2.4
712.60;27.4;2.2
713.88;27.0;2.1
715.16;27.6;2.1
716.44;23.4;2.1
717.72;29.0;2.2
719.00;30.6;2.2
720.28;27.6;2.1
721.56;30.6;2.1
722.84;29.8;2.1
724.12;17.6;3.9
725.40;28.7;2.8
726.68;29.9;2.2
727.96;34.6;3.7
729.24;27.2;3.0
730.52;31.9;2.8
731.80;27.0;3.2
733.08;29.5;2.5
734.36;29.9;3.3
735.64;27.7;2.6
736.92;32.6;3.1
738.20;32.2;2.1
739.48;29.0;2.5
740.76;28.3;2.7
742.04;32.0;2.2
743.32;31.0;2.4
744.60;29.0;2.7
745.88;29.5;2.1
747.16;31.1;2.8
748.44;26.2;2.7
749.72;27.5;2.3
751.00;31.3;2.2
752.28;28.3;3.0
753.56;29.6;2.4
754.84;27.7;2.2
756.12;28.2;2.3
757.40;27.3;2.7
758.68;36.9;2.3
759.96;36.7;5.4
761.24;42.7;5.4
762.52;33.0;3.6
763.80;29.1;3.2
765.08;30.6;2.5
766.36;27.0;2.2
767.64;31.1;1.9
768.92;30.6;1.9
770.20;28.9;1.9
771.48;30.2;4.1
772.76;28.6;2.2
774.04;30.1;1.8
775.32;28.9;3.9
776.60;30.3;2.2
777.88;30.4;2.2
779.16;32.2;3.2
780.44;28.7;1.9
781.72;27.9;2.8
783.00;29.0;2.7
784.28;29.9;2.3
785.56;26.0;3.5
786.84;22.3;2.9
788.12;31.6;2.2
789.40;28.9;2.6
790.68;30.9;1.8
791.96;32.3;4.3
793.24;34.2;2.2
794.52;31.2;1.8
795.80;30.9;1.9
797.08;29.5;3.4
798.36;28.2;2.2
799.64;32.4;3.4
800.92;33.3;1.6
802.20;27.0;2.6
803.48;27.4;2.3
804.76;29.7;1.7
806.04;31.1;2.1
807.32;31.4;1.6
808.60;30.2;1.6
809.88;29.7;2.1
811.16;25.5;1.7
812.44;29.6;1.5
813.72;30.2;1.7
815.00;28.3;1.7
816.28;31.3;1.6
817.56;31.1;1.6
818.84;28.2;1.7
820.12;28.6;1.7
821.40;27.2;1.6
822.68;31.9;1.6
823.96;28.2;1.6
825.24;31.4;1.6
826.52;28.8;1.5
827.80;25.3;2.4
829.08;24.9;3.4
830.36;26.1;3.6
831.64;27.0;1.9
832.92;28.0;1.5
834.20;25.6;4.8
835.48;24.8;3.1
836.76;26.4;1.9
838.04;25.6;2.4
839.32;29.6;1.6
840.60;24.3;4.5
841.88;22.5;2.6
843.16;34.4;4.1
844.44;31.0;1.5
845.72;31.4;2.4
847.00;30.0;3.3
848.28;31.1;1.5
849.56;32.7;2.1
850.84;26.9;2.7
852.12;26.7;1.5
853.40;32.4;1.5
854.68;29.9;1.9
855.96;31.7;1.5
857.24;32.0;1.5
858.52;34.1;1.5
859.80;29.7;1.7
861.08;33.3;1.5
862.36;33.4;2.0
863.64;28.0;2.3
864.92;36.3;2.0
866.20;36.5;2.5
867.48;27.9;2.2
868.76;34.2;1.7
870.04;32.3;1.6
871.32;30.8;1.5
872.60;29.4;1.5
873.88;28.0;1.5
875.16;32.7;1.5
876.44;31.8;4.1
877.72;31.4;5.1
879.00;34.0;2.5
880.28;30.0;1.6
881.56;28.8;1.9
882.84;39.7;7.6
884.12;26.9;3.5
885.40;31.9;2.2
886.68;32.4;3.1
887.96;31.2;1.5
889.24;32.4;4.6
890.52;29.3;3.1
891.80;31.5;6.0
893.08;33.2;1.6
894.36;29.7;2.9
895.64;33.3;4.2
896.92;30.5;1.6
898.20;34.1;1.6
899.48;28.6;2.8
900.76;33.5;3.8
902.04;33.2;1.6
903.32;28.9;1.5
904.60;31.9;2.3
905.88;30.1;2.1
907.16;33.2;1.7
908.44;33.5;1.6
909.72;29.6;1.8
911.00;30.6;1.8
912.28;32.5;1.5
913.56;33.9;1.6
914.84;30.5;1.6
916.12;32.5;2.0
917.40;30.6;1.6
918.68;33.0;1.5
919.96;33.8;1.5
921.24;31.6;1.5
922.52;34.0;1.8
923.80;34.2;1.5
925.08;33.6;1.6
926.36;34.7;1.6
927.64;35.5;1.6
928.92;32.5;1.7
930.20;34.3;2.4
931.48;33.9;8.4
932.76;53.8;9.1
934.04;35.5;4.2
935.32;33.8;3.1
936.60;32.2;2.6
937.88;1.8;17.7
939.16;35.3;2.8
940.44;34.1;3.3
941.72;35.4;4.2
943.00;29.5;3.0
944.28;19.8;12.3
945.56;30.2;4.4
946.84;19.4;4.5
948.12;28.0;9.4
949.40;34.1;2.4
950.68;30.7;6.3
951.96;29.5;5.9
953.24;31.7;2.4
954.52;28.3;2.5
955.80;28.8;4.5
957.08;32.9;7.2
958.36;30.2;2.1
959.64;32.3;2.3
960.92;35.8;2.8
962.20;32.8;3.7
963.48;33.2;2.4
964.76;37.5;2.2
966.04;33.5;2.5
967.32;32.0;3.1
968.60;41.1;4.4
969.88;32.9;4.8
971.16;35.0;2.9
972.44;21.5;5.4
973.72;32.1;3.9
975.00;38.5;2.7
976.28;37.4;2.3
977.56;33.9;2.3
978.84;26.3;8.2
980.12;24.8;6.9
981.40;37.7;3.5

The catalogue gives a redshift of 0.615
